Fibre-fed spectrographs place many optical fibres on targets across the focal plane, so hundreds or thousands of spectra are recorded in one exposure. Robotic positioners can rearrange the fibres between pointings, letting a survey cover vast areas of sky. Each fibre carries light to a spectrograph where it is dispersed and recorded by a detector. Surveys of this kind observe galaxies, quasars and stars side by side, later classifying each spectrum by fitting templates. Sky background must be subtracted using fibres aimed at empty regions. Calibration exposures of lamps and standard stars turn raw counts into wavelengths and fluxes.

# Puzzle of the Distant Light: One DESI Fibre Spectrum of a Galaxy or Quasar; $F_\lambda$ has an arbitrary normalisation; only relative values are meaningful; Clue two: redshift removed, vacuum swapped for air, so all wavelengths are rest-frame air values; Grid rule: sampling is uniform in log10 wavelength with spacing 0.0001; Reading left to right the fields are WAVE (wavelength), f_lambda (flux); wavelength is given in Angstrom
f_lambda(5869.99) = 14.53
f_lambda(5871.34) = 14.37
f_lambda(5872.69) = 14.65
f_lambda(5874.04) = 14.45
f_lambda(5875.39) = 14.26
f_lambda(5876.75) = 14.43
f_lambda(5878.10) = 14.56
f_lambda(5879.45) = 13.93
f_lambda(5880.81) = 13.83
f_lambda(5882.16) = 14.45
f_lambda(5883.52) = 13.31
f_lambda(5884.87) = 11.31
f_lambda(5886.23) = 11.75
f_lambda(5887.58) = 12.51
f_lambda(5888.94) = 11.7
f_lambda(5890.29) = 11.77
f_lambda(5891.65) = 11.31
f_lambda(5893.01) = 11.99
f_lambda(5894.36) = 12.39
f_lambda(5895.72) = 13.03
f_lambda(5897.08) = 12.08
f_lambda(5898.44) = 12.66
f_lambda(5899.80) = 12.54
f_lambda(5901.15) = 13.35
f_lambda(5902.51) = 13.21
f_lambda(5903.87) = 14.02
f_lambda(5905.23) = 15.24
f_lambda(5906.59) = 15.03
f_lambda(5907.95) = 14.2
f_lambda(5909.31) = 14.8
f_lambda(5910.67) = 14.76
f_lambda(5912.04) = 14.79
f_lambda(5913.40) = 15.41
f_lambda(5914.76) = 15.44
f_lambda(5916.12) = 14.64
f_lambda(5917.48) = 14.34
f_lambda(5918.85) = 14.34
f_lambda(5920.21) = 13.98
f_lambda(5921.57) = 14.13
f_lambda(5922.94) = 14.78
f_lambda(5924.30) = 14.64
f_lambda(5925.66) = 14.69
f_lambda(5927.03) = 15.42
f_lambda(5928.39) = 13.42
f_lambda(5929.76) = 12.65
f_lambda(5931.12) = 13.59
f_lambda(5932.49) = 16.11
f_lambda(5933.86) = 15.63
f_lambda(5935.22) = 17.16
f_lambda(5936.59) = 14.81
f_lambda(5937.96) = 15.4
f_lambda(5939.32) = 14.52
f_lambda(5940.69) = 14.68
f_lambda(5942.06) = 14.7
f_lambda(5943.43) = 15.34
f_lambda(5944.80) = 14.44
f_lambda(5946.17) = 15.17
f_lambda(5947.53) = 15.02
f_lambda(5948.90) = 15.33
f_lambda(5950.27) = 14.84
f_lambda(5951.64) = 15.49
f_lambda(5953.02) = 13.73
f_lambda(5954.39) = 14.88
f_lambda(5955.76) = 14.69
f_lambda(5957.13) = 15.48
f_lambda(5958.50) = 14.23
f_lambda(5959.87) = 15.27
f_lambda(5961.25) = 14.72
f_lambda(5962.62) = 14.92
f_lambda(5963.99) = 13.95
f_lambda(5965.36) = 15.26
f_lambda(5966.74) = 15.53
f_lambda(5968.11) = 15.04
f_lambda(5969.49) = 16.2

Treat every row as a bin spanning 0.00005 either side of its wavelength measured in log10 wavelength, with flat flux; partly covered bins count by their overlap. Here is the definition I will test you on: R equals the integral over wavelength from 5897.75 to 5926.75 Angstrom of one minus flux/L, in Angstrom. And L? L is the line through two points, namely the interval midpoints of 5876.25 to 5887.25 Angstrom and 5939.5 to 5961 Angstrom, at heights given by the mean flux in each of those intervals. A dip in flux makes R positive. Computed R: -0.6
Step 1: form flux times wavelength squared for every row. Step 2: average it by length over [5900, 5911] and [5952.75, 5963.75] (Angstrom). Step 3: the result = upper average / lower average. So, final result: 1.1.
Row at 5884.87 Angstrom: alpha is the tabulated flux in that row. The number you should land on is 11.31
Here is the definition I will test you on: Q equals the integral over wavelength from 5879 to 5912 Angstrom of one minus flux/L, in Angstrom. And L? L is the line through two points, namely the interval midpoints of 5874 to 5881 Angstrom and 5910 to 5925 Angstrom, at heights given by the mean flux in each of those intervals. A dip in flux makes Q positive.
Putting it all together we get 2.9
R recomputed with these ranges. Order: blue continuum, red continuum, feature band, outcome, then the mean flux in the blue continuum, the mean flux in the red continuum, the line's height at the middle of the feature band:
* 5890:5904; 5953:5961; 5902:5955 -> -4.0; 12.5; 14.8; 13.7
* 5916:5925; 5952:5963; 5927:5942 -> -0.3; 14.4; 14.7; 14.5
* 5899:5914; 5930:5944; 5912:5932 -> 0.4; 14.3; 15.1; 14.7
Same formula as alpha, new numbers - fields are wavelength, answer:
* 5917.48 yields 14.34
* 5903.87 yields 14.02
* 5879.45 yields 13.93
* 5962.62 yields 14.92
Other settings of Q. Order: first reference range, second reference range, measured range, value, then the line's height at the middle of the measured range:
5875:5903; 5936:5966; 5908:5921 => -0.96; 13.7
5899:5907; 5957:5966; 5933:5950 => -0.83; 14.5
